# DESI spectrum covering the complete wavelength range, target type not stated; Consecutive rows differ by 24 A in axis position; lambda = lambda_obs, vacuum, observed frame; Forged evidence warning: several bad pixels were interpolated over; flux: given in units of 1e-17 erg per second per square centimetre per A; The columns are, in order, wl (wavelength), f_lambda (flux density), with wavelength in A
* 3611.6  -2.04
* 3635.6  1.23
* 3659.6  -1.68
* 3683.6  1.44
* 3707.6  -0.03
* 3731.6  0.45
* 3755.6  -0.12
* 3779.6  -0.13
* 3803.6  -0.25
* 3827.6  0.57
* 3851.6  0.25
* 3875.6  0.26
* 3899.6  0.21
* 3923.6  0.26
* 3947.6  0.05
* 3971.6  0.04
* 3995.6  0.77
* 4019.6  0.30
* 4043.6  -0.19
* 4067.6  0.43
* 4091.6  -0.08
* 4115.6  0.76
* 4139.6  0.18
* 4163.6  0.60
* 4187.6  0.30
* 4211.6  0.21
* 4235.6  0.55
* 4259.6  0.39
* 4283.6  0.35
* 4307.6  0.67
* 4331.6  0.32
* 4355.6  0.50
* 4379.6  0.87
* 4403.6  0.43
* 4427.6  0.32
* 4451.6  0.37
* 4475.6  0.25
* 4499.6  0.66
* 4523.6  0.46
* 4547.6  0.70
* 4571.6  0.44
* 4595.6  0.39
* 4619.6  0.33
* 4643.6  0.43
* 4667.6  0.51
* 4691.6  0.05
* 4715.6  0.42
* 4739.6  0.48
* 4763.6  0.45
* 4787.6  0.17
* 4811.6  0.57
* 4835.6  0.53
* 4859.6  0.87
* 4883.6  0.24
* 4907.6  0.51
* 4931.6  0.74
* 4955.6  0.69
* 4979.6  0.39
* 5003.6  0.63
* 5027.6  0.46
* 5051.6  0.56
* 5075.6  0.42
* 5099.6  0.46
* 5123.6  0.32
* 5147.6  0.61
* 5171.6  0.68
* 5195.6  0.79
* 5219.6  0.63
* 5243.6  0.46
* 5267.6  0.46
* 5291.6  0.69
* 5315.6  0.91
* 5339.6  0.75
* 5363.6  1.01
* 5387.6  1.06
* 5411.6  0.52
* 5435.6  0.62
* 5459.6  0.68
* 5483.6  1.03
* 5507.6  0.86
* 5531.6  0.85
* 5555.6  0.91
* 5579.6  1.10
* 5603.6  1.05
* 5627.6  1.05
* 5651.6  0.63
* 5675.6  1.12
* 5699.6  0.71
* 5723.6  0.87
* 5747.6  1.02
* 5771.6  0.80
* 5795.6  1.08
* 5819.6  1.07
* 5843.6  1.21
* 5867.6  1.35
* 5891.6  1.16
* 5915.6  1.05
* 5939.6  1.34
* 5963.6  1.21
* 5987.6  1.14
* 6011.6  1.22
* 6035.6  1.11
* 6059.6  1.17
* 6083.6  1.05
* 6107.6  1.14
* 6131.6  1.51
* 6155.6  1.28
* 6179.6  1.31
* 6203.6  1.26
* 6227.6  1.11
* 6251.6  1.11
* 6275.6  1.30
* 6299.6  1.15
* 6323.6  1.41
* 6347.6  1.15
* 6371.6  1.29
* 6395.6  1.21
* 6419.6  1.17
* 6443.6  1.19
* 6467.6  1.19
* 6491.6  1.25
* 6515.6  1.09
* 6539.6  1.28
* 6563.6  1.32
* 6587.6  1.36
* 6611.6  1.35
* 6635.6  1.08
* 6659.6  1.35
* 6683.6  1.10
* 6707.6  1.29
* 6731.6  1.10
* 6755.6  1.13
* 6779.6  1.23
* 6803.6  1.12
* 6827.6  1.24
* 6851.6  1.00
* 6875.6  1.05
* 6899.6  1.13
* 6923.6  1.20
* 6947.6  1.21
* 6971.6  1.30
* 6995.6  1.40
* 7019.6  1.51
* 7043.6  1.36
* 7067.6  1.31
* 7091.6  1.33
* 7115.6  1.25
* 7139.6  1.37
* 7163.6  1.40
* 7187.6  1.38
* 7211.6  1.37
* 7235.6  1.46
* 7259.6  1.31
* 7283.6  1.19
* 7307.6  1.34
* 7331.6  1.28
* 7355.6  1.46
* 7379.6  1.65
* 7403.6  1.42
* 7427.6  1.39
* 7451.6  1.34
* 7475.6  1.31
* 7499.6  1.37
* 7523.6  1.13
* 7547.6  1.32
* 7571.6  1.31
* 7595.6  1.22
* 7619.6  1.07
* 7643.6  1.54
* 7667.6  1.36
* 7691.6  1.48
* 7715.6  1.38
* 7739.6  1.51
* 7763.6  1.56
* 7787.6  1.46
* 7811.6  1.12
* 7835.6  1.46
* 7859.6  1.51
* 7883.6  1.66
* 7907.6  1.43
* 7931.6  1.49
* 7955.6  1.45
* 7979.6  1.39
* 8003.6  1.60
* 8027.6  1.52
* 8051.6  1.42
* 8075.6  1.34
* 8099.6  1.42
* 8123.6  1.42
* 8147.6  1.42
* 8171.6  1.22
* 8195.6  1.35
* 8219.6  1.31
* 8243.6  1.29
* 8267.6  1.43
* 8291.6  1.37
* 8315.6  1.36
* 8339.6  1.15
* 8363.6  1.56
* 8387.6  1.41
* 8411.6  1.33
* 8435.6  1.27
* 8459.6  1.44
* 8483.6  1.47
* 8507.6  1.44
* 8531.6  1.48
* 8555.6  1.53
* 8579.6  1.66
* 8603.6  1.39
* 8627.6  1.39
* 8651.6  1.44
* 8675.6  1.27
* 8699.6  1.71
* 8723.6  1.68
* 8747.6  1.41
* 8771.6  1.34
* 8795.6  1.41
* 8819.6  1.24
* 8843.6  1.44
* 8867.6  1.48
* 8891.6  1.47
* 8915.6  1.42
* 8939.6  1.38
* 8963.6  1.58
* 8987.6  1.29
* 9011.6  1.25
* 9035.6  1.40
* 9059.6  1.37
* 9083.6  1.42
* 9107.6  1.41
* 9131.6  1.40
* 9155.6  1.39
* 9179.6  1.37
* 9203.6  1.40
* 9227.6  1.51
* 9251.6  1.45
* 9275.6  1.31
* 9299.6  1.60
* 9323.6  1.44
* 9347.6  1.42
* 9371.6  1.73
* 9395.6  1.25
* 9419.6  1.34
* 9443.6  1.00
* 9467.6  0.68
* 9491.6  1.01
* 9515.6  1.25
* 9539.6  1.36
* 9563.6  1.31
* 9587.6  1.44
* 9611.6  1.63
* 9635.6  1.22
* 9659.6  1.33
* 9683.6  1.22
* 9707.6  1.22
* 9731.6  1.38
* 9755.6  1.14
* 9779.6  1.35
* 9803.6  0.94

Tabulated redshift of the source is 0.324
